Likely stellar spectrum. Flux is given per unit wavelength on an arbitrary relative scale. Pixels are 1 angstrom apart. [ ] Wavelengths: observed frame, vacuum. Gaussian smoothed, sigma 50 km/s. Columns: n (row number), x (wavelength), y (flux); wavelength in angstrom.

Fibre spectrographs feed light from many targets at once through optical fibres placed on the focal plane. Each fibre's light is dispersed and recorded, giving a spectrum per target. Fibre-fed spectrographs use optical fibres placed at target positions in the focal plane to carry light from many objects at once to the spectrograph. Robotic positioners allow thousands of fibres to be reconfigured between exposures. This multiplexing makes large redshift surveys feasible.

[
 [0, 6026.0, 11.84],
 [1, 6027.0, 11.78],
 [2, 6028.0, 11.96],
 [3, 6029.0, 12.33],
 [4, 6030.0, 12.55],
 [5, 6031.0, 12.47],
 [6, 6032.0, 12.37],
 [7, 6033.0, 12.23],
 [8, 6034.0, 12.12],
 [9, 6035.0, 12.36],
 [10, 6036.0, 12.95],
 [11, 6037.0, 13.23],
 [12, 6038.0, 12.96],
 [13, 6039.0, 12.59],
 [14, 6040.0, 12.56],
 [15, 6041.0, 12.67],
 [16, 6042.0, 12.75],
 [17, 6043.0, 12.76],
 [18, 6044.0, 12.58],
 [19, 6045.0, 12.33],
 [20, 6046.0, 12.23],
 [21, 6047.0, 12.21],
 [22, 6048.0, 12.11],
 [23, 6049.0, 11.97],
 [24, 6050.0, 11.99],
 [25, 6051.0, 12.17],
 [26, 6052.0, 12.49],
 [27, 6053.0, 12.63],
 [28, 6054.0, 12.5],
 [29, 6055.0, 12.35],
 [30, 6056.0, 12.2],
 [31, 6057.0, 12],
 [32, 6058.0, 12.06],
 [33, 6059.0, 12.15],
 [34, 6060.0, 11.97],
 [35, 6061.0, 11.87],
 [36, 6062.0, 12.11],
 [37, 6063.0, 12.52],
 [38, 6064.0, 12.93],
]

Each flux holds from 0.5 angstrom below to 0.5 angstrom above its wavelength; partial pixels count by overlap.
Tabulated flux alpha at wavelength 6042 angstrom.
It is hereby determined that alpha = 12.75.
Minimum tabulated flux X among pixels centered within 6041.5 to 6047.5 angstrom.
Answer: 12.21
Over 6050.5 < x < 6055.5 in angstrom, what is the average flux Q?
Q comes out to 12.4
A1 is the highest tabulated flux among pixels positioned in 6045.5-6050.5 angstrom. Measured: 12.23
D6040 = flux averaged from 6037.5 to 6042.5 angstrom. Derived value 12.7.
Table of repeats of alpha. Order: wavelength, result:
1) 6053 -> 12.63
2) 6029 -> 12.33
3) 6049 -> 11.97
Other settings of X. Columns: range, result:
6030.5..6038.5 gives 12.12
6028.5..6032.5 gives 12.33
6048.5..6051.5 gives 11.97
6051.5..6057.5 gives 12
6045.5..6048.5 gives 12.11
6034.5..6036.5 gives 12.36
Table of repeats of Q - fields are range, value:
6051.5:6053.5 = 12.6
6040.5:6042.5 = 12.7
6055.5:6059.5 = 12.1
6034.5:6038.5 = 12.9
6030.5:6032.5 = 12.4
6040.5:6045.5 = 12.6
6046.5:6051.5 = 12.1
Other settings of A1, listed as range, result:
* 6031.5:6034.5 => 12.37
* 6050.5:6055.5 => 12.63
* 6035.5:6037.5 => 13.23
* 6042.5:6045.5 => 12.76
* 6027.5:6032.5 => 12.55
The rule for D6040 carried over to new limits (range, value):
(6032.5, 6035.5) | 12.2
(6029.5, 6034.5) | 12.3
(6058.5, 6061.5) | 12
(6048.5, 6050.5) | 12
